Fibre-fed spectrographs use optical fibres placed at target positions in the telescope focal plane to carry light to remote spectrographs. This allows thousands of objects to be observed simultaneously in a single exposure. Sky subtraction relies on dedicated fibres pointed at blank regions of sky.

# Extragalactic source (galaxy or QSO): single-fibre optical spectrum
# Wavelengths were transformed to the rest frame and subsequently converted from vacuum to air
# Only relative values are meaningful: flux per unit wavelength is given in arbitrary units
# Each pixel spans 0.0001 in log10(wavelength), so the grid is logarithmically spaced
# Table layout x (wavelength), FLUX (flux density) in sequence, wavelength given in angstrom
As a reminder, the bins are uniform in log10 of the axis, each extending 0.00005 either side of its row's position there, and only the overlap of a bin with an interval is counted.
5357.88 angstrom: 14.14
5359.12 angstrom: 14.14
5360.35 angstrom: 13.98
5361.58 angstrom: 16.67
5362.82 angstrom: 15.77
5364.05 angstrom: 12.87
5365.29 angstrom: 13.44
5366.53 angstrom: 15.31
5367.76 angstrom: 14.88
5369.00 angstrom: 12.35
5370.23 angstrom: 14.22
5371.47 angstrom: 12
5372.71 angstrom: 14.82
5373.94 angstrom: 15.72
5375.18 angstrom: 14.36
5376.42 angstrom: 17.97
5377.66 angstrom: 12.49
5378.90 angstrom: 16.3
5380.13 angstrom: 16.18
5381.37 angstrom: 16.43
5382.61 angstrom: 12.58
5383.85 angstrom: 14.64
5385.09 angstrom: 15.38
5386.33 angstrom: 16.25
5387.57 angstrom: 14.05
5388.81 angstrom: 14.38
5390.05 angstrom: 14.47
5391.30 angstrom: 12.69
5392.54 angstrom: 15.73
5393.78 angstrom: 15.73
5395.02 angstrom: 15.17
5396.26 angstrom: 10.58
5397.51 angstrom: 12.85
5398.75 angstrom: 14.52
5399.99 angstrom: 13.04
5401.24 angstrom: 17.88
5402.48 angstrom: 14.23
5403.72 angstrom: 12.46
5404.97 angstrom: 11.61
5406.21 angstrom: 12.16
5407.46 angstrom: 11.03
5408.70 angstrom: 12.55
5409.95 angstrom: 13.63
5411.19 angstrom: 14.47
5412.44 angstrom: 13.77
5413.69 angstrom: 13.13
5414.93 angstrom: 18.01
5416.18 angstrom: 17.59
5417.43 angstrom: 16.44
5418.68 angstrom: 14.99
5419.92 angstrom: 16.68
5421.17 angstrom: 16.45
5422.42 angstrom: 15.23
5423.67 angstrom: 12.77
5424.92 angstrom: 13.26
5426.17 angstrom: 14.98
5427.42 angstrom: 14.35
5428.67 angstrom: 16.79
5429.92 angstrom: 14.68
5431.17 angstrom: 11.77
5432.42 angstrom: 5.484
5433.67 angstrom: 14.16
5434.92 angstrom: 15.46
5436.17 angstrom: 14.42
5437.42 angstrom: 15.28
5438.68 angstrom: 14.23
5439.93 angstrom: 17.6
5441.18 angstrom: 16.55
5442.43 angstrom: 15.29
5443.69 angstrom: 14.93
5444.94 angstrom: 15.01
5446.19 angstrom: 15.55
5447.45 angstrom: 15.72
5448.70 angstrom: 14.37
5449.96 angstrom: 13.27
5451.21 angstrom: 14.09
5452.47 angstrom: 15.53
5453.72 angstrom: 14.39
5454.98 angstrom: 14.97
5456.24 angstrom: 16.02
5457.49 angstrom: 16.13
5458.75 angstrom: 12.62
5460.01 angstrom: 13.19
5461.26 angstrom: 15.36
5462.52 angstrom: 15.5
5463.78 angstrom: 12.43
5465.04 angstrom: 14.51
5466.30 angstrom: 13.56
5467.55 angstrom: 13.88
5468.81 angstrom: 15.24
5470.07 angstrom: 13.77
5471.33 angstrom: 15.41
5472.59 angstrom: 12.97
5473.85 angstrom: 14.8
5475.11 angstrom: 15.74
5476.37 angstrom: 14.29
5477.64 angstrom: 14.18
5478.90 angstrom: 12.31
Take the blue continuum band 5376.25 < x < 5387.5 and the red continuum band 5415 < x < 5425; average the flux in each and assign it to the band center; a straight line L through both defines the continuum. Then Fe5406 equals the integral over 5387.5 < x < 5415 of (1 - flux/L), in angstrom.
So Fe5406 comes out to 3.0 angstrom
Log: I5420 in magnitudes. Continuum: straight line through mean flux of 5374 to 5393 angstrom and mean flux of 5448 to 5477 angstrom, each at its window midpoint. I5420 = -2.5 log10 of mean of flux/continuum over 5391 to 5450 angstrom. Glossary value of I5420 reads 0.03 mag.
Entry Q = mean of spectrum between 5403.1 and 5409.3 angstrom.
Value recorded 12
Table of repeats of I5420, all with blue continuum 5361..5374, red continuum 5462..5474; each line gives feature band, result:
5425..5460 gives -0.02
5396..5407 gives 0.08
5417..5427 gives -0.06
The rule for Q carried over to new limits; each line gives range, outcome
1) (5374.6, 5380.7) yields 15.5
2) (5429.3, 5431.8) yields 13.2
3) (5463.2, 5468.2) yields 13.6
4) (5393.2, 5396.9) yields 13.8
